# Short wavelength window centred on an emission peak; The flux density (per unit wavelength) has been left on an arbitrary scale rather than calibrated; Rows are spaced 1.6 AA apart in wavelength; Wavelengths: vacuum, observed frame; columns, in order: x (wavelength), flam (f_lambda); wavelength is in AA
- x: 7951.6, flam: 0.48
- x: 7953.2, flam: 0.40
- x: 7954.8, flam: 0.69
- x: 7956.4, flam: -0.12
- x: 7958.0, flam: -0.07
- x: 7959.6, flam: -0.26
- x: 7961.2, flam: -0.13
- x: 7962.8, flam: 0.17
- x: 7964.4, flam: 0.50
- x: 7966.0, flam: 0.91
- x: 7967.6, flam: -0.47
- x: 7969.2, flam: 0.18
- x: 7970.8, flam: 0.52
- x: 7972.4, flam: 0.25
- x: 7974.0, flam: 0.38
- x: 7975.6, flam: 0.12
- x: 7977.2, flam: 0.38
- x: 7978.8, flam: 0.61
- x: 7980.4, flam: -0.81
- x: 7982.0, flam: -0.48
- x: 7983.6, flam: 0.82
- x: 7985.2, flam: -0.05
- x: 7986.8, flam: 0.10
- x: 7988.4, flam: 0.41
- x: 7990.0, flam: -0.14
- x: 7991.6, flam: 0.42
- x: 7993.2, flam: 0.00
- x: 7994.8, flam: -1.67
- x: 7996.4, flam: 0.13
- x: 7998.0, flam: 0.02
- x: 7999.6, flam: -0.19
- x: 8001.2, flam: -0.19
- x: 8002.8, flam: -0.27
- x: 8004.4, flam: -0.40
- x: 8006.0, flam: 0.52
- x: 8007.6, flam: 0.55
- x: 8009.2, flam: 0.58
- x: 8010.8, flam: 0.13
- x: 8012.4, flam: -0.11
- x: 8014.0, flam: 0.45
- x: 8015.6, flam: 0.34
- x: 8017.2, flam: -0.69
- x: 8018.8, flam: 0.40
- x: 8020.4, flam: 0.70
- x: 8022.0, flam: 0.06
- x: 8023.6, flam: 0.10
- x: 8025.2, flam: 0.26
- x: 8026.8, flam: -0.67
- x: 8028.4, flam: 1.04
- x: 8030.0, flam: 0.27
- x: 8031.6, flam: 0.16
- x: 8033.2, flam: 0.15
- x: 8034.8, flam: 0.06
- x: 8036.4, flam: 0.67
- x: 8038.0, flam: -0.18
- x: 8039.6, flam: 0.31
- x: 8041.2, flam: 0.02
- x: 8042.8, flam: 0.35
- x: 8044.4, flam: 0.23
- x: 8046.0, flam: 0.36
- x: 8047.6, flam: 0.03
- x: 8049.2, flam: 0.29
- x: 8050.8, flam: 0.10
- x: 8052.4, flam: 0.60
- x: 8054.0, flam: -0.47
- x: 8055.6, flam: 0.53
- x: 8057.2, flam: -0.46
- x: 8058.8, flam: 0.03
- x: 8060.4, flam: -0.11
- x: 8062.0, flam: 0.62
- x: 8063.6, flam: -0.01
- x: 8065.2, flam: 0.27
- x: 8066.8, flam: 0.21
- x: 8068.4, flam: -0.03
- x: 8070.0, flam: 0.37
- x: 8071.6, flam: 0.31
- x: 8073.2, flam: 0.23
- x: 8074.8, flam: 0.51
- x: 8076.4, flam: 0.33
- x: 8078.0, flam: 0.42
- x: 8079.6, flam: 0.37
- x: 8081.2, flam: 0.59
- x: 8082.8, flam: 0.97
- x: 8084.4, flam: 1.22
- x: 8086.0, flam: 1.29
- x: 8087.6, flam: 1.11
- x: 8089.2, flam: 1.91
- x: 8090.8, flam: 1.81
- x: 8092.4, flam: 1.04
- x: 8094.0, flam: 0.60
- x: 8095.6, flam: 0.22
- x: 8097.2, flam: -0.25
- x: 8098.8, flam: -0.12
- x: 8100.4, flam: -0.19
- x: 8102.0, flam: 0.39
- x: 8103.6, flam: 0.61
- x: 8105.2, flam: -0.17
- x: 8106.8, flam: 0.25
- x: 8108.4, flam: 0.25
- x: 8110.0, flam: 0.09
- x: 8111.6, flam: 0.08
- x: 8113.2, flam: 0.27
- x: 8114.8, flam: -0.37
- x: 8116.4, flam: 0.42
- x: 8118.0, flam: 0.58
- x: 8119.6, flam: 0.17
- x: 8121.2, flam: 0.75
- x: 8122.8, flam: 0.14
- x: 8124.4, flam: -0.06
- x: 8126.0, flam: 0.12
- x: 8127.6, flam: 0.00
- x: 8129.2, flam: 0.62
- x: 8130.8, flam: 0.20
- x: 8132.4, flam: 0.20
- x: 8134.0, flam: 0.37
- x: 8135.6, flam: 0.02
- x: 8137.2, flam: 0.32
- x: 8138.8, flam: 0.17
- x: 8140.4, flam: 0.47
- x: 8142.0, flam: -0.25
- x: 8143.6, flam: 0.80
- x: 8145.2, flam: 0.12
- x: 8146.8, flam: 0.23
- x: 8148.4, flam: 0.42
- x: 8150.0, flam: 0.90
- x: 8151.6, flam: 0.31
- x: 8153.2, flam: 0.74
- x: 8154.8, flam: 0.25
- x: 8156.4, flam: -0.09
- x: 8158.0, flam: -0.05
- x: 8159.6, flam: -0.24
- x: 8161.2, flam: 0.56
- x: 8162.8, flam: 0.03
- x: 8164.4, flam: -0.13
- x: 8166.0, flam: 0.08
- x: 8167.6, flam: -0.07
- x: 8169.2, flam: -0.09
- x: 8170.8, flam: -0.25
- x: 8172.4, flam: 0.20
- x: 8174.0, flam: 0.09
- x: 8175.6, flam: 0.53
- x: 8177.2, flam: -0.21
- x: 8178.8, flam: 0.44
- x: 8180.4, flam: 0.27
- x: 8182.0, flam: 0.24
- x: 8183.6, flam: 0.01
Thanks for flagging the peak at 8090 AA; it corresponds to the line [O II]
